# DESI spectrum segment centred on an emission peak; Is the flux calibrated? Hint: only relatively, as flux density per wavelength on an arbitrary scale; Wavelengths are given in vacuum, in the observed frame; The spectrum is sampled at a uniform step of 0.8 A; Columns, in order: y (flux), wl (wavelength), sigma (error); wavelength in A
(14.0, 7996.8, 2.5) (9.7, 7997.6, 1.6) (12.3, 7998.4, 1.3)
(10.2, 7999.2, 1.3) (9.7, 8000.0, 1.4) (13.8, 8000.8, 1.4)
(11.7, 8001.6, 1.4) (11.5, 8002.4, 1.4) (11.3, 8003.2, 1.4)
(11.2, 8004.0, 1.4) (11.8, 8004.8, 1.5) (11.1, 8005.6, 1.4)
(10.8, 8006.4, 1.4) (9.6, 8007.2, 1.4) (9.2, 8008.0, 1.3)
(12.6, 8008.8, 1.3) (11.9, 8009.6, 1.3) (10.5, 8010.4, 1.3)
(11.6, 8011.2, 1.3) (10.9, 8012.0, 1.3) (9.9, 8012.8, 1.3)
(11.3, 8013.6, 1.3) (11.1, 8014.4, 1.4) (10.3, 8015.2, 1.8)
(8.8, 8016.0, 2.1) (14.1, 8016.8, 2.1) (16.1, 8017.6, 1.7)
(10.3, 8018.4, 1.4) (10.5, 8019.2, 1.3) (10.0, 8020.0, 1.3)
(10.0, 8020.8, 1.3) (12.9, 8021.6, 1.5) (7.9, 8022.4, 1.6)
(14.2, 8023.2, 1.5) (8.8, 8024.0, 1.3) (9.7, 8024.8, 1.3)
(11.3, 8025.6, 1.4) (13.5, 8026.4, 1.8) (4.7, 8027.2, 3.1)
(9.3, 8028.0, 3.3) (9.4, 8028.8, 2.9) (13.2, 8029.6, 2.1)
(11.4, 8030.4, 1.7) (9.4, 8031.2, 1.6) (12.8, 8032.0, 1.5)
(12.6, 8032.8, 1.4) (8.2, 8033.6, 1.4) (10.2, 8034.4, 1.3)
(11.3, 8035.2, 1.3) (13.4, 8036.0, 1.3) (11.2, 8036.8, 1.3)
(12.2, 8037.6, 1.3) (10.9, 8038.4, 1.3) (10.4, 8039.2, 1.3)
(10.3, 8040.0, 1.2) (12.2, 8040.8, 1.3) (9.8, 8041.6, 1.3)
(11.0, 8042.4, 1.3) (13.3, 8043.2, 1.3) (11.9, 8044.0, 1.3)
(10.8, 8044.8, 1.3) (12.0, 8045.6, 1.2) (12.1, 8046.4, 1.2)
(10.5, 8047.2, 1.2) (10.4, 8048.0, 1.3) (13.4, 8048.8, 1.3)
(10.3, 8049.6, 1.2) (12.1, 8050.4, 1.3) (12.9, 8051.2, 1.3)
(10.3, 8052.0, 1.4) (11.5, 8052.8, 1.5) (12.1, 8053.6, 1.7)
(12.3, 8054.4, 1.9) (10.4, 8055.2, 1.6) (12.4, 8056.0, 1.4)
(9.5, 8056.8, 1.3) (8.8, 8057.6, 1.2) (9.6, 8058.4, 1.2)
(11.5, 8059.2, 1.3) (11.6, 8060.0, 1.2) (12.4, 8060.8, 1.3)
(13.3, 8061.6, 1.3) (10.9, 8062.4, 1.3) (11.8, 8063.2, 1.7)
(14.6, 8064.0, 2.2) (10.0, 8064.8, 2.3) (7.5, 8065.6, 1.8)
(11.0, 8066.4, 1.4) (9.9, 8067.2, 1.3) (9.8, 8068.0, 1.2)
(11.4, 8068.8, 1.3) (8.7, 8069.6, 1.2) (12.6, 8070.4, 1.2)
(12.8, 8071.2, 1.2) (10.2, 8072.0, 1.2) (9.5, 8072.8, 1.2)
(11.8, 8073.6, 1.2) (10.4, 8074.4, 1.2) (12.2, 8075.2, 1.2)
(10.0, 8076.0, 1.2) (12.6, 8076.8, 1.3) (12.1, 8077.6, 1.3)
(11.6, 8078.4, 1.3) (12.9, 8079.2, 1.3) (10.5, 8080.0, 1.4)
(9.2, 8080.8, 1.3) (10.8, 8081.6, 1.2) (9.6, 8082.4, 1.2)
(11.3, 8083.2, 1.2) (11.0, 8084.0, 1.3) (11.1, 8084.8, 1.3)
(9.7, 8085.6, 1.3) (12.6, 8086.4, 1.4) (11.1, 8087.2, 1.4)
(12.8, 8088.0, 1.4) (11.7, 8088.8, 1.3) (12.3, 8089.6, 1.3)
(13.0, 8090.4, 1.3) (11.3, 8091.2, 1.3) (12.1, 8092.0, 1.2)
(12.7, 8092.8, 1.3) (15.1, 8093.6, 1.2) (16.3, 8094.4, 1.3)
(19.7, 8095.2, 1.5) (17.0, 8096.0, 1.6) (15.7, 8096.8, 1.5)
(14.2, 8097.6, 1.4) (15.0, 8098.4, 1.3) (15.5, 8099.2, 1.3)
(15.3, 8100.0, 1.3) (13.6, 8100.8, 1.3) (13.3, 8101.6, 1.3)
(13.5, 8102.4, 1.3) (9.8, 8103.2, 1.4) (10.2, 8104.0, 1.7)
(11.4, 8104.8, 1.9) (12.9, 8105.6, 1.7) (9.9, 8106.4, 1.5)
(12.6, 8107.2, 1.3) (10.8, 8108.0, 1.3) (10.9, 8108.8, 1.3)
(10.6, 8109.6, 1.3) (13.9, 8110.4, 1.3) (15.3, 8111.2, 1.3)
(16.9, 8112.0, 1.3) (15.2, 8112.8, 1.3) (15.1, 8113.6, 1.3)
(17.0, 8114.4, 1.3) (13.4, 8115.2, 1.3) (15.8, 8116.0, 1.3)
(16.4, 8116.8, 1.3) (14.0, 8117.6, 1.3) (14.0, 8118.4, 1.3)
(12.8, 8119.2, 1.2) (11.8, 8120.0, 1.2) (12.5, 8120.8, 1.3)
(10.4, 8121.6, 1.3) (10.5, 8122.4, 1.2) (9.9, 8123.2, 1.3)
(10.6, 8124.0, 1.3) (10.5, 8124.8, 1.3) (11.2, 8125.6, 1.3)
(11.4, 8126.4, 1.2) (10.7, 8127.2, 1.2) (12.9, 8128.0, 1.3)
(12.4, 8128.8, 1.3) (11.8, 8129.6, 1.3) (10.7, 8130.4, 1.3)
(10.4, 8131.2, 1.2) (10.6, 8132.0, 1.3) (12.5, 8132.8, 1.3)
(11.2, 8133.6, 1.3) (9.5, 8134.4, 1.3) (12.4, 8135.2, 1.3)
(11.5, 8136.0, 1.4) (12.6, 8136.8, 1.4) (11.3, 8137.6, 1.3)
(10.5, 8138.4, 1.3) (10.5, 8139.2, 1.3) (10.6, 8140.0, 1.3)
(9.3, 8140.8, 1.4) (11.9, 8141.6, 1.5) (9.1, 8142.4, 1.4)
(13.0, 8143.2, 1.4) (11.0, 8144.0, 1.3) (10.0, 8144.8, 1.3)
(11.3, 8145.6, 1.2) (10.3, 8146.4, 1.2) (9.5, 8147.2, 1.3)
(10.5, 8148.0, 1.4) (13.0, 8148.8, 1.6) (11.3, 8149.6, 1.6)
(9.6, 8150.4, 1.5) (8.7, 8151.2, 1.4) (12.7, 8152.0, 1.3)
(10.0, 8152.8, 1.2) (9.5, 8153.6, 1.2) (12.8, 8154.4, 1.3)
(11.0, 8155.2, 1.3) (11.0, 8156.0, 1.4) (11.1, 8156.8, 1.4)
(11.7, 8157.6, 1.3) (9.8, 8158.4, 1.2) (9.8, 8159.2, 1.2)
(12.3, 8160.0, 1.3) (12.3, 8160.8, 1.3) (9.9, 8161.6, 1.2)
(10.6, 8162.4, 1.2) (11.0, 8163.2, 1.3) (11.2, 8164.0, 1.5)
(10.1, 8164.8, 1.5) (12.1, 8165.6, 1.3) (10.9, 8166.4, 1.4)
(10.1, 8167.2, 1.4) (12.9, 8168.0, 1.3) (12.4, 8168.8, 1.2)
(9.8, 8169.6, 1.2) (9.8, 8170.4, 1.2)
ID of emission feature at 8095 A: [S II]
